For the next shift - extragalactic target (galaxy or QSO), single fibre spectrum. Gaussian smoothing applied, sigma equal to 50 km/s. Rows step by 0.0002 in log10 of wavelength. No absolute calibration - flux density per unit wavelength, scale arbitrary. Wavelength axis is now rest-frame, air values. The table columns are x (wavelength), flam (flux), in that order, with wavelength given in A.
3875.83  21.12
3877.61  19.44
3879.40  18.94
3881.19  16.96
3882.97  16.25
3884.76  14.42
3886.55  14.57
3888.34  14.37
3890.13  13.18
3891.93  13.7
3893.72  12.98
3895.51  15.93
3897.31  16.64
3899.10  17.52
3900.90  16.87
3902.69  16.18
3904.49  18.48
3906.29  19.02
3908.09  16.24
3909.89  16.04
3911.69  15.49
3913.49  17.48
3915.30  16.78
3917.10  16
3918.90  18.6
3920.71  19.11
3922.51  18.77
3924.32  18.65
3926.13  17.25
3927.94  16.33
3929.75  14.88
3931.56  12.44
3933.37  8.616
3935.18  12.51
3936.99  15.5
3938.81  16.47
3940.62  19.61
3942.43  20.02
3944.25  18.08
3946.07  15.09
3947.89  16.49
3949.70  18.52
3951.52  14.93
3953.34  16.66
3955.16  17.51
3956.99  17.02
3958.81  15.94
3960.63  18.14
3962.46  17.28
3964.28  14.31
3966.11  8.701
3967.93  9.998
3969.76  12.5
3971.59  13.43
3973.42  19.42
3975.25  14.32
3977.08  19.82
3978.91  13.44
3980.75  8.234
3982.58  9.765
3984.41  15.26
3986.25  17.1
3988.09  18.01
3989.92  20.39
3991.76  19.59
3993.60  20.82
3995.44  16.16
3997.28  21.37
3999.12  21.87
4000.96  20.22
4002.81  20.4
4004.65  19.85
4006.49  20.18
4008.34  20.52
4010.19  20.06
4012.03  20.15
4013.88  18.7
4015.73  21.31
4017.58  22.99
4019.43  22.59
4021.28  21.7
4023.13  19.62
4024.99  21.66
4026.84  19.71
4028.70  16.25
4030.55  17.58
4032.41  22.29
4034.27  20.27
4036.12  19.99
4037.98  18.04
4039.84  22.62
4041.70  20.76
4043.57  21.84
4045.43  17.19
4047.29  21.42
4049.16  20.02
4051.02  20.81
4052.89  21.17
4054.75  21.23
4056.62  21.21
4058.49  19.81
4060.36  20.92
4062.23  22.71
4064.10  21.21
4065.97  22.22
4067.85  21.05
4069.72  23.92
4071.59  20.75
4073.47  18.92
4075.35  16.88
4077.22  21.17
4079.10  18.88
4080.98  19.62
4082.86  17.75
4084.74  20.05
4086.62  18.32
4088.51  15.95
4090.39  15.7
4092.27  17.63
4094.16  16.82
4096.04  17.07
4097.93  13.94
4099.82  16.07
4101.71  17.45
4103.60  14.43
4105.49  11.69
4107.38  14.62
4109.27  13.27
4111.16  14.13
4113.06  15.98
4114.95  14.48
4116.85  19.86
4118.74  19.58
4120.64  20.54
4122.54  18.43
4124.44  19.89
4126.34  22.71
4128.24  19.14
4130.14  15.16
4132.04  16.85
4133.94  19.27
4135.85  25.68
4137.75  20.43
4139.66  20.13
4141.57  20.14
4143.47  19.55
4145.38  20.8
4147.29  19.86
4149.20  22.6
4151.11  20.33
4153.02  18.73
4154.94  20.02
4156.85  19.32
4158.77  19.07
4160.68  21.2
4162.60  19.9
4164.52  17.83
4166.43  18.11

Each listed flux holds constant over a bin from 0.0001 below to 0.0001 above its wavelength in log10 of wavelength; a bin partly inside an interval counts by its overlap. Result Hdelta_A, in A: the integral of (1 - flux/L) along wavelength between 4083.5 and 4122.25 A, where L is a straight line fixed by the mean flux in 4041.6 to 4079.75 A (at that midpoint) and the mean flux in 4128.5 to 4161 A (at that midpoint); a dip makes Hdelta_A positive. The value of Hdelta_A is 7.39 A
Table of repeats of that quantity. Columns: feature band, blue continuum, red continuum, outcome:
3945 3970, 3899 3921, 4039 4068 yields 4.2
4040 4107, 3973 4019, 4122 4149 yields 0.8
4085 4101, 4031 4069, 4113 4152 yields 2.9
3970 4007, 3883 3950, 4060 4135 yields -0.9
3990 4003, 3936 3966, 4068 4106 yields -2.3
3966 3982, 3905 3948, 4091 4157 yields 3.2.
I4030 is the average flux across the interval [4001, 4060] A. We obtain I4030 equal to 20.4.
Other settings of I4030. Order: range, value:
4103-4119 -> 15.2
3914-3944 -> 16.4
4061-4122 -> 17.9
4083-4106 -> 16.4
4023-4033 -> 19.4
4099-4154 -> 18.4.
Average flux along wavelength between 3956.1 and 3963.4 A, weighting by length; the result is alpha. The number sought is 17.1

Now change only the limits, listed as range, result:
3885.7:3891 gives 14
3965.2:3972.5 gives 11.2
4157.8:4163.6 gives 20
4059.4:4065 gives 21.6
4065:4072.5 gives 22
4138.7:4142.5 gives 20.1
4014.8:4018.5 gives 22.1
